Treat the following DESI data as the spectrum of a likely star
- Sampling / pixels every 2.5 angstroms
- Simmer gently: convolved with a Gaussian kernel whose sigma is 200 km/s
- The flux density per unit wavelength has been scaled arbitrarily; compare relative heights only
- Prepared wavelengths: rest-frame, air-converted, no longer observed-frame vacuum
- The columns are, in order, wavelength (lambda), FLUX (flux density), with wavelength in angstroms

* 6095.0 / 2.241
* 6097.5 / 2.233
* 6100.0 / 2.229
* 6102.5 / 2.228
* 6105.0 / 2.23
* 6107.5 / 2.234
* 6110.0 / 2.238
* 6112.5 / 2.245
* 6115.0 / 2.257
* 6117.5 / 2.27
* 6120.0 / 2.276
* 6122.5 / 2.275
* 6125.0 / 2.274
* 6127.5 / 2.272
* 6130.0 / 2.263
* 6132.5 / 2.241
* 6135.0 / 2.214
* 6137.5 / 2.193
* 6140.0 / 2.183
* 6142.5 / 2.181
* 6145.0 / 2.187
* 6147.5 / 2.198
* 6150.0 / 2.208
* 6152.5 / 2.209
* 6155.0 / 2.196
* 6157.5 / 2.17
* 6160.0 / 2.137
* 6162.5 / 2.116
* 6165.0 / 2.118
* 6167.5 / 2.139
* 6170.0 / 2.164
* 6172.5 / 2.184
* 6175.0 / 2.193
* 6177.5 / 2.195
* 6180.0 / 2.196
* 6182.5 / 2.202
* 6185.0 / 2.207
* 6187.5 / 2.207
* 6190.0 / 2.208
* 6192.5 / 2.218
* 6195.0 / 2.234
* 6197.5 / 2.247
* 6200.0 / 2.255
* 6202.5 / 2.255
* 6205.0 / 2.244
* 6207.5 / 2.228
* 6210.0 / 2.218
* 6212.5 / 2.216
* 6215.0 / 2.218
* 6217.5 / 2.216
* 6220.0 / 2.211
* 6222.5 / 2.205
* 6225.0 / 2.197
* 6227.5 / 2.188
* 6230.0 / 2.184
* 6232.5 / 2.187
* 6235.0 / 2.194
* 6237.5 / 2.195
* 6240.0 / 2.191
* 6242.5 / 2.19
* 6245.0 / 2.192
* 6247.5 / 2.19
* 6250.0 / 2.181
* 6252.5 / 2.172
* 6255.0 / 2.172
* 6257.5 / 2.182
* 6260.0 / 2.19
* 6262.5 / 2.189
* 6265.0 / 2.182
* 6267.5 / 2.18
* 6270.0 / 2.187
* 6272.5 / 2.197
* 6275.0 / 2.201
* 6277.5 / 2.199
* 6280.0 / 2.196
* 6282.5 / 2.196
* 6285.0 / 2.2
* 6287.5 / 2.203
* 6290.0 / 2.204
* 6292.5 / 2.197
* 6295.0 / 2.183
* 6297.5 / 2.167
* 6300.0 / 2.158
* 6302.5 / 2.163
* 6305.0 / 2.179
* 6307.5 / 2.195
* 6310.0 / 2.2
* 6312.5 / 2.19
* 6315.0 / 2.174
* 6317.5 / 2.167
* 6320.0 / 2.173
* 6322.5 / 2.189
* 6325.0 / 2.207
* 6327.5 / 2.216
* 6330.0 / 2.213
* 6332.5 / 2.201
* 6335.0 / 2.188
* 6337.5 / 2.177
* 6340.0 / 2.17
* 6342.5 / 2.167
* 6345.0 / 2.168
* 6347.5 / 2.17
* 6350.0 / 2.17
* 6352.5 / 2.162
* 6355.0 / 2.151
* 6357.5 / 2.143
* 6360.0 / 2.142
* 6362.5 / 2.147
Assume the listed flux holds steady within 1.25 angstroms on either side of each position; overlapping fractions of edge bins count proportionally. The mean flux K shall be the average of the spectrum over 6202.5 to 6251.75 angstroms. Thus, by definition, 2.2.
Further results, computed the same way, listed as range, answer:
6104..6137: 2.25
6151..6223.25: 2.2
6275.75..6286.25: 2.2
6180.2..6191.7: 2.21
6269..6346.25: 2.19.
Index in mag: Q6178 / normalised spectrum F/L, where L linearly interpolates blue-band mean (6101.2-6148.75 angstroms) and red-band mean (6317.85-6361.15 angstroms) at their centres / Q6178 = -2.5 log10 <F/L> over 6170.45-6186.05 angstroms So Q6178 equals 0.01 mag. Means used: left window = 2.23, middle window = 2.19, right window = 2.18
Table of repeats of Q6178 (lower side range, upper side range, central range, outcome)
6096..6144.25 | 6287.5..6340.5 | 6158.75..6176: 0.038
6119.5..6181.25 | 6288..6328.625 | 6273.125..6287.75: -0.006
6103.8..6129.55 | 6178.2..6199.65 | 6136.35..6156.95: 0.023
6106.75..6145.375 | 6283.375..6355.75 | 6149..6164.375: 0.030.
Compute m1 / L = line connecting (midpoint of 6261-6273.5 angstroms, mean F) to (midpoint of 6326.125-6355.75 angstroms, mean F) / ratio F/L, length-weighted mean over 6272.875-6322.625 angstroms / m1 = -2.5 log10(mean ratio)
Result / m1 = 0.00 mag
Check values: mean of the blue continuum 2.19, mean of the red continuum 2.18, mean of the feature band 2.19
